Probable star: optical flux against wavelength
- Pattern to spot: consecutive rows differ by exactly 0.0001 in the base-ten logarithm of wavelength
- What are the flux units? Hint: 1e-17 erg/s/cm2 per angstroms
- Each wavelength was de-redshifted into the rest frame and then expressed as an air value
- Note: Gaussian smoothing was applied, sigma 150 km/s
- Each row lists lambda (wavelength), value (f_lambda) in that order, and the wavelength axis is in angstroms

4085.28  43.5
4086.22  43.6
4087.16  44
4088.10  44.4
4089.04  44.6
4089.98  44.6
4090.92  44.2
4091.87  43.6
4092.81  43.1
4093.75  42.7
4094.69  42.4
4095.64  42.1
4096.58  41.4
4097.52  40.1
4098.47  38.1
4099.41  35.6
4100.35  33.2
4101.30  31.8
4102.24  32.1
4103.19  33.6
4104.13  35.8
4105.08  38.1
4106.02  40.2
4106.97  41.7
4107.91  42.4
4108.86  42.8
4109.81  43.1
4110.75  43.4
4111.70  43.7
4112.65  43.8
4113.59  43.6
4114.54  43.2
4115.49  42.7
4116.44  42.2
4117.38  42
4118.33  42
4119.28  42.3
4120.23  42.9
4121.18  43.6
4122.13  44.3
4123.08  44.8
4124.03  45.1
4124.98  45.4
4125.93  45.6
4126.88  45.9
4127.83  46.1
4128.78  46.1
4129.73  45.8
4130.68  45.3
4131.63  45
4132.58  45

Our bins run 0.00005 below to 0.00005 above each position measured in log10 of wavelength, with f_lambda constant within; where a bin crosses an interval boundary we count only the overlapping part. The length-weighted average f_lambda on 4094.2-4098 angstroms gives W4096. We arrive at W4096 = 41.5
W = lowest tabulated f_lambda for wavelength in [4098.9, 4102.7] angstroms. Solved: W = 31.8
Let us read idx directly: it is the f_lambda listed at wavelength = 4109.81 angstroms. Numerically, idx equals 43.1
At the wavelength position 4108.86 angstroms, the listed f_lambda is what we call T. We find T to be 42.8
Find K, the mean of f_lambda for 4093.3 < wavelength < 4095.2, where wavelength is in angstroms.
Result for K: 42.4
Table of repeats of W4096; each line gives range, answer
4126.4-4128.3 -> 46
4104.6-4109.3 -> 41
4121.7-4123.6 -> 44.5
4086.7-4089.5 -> 44.4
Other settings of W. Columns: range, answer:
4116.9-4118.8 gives 42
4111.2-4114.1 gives 43.6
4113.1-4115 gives 43.2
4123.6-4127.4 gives 45.1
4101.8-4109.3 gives 32.1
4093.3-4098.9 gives 38.1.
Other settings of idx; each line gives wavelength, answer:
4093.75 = 42.7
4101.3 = 31.8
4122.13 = 44.3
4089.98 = 44.6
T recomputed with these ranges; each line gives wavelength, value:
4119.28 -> 42.3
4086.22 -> 43.6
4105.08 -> 38.1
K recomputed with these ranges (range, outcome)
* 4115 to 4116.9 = 42.4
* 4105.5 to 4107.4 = 40.9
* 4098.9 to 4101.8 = 33.7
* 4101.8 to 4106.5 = 36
